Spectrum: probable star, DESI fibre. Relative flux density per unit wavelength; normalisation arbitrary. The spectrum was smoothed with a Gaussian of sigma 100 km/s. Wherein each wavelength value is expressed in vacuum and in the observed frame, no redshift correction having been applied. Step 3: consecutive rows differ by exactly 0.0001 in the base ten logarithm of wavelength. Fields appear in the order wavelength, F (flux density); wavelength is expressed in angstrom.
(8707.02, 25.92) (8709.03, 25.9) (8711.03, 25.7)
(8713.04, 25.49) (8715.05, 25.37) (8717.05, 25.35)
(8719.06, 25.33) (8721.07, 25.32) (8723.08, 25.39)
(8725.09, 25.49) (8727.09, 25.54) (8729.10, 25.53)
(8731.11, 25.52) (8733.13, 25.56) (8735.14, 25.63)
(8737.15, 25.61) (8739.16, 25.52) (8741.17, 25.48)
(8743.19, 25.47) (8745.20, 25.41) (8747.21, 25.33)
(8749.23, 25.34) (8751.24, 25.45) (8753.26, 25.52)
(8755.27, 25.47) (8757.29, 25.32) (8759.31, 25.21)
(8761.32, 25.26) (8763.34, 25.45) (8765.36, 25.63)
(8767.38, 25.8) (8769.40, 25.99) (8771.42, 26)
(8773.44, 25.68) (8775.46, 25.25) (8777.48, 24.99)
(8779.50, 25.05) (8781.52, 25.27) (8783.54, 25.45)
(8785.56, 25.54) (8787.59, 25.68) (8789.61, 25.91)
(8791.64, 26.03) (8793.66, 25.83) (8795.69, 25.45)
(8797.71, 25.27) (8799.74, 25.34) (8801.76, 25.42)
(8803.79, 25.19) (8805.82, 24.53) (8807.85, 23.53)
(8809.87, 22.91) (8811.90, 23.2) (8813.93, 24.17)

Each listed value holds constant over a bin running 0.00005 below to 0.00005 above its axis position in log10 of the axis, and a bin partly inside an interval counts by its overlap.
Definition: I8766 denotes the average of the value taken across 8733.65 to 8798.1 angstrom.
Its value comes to 25.5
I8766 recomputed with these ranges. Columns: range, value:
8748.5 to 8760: 25.4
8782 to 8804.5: 25.6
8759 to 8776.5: 25.6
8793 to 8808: 25.1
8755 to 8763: 25.3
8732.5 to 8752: 25.5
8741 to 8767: 25.4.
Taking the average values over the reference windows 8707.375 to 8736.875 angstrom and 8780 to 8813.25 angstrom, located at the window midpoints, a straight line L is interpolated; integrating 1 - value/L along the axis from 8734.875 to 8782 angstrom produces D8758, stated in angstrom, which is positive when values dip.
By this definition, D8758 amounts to -0.3 angstrom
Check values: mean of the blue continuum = 25.5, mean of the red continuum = 25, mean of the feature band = 25.5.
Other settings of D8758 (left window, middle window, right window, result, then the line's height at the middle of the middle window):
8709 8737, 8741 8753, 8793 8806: 0.01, 25.4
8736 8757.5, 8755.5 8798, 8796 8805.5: -0.30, 25.4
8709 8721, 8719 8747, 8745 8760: -0.06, 25.4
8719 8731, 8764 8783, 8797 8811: -0.46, 24.9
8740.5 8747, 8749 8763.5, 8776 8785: 0.00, 25.4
